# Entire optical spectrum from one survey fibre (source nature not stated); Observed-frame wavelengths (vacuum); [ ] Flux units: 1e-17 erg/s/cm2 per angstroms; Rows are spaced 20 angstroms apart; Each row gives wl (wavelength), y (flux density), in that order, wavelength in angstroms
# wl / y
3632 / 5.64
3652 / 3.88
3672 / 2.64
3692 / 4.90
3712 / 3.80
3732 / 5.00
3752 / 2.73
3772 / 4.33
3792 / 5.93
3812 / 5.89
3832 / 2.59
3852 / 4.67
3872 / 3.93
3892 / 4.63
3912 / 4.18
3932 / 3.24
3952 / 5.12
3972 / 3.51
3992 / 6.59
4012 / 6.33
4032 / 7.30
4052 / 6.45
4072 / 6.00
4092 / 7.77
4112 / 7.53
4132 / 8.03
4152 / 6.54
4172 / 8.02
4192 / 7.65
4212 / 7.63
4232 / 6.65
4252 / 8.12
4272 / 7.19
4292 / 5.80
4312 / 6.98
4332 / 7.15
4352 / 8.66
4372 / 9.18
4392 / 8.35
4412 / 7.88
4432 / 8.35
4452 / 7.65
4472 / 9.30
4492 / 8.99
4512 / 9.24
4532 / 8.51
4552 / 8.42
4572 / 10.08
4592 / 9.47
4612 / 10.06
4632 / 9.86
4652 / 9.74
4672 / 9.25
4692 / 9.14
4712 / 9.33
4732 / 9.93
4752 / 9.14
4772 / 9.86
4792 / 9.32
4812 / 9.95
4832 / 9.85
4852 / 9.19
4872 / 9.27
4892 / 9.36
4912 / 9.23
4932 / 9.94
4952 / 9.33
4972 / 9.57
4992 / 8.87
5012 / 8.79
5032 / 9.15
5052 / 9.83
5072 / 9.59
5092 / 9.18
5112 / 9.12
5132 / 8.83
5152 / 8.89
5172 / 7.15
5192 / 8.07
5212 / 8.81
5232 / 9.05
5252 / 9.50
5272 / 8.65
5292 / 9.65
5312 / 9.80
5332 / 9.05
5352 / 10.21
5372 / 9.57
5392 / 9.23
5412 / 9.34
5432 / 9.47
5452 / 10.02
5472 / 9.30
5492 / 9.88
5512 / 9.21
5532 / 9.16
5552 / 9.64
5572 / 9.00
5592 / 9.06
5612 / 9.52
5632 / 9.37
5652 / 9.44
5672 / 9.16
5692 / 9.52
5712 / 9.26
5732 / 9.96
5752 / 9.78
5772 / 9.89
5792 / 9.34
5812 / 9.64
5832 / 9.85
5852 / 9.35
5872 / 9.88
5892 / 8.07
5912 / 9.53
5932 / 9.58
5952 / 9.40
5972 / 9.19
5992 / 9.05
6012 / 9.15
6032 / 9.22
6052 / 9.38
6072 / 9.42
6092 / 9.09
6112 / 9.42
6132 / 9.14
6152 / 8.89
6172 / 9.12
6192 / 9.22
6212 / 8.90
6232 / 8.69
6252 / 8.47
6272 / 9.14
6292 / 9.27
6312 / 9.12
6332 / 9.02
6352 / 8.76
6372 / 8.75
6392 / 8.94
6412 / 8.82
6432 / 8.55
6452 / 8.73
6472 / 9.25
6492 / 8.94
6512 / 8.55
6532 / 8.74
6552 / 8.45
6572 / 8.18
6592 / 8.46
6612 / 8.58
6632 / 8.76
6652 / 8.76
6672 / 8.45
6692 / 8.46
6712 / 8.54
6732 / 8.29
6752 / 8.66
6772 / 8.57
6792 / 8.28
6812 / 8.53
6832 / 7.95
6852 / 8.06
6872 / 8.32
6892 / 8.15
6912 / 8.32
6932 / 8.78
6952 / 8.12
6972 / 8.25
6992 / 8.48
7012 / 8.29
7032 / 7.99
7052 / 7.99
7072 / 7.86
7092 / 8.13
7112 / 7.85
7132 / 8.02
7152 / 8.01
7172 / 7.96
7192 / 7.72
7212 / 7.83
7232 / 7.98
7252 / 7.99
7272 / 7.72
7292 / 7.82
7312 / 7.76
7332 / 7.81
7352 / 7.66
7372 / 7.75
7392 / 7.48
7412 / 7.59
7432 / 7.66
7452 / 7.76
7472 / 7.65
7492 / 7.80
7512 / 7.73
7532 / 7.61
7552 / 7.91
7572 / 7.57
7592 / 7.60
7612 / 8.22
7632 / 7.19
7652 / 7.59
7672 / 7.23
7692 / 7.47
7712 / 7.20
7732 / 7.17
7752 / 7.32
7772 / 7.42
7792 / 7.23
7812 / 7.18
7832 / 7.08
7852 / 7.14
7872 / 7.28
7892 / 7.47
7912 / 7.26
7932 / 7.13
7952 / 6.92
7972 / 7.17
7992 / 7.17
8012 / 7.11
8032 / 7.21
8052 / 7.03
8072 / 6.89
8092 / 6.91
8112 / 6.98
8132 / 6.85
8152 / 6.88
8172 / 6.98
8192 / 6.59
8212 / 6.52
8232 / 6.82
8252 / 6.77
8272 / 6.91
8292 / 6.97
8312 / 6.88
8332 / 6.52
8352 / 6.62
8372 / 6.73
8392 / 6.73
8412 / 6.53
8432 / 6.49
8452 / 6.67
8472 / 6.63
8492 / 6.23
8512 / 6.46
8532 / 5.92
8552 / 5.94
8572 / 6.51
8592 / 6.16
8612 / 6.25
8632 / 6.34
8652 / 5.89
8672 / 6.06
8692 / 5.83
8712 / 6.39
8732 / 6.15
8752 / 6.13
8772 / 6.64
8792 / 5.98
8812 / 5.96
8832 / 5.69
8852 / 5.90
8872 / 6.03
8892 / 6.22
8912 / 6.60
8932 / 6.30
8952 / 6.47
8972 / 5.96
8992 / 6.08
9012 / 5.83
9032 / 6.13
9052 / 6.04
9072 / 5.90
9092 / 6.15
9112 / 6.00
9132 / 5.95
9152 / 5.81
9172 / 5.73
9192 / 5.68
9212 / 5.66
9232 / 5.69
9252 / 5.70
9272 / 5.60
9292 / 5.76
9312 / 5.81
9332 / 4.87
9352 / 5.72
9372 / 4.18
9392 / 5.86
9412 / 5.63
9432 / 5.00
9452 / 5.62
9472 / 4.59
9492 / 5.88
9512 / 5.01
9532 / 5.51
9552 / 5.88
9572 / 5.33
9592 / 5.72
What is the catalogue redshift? 0.000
